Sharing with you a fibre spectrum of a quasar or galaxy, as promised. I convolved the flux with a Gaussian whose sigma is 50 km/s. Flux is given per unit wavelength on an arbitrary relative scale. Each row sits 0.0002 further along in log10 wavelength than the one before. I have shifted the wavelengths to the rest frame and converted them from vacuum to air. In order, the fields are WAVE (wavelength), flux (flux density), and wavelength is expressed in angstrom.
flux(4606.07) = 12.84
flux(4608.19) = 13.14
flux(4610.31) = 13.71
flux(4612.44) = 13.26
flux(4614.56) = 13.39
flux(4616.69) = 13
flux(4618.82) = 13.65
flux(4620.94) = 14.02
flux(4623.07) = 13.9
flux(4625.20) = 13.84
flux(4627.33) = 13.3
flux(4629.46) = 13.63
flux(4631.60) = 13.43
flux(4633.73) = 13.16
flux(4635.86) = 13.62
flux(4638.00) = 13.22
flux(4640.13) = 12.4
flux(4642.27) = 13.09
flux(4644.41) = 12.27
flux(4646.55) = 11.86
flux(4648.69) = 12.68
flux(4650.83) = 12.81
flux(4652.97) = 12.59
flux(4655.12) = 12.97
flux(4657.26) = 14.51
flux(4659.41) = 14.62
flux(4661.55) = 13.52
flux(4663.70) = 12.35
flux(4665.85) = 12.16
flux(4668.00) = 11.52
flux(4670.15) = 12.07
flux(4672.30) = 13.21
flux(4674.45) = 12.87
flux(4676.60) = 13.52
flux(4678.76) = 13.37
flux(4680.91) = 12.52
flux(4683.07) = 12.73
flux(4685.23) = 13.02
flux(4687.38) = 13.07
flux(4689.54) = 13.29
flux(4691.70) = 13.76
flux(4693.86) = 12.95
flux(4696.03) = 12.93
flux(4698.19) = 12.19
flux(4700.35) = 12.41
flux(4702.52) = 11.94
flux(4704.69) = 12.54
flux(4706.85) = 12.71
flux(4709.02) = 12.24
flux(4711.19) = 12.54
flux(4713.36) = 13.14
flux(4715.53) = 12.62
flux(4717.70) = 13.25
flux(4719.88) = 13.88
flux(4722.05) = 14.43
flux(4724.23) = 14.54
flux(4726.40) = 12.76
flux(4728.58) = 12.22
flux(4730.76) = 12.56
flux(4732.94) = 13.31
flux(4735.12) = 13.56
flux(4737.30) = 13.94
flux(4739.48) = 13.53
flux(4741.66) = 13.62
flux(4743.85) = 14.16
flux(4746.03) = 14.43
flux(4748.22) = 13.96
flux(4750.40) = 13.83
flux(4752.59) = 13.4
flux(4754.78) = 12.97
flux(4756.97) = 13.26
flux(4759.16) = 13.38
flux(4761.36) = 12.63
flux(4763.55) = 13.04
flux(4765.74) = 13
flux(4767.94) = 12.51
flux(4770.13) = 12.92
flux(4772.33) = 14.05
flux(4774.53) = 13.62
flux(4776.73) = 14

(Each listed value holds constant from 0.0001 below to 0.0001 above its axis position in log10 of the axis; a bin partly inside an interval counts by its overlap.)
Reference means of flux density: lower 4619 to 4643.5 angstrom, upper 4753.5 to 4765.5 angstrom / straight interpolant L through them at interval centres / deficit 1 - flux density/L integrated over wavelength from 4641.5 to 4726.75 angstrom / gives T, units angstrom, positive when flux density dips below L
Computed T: 2.1 angstrom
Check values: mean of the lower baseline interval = 13.4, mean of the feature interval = 12.9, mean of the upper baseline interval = 13.1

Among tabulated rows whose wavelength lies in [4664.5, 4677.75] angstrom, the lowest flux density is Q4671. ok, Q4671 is 11.52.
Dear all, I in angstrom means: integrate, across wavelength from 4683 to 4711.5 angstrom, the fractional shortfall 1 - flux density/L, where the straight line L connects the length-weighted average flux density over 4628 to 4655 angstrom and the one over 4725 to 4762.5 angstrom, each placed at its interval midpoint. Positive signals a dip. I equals 0.92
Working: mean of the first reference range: 12.9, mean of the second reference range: 13.4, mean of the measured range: 12.7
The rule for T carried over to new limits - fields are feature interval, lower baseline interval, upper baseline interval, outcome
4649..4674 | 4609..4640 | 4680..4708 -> 0.33 angstrom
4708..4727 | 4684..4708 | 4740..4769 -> -0.38 angstrom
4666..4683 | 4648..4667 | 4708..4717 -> 0.38 angstrom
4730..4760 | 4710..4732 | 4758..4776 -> -0.92 angstrom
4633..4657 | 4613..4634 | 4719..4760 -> 1.25 angstrom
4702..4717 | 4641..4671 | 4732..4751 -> 0.96 angstrom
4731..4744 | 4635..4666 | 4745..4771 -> -0.35 angstrom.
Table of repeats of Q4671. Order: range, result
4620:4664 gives 11.86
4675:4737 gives 11.94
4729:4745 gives 12.56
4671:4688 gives 12.52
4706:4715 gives 12.24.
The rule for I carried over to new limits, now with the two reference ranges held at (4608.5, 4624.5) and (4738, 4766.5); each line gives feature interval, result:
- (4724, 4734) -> 0.4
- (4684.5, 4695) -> 0.2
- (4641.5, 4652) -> 0.8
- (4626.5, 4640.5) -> 0.3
